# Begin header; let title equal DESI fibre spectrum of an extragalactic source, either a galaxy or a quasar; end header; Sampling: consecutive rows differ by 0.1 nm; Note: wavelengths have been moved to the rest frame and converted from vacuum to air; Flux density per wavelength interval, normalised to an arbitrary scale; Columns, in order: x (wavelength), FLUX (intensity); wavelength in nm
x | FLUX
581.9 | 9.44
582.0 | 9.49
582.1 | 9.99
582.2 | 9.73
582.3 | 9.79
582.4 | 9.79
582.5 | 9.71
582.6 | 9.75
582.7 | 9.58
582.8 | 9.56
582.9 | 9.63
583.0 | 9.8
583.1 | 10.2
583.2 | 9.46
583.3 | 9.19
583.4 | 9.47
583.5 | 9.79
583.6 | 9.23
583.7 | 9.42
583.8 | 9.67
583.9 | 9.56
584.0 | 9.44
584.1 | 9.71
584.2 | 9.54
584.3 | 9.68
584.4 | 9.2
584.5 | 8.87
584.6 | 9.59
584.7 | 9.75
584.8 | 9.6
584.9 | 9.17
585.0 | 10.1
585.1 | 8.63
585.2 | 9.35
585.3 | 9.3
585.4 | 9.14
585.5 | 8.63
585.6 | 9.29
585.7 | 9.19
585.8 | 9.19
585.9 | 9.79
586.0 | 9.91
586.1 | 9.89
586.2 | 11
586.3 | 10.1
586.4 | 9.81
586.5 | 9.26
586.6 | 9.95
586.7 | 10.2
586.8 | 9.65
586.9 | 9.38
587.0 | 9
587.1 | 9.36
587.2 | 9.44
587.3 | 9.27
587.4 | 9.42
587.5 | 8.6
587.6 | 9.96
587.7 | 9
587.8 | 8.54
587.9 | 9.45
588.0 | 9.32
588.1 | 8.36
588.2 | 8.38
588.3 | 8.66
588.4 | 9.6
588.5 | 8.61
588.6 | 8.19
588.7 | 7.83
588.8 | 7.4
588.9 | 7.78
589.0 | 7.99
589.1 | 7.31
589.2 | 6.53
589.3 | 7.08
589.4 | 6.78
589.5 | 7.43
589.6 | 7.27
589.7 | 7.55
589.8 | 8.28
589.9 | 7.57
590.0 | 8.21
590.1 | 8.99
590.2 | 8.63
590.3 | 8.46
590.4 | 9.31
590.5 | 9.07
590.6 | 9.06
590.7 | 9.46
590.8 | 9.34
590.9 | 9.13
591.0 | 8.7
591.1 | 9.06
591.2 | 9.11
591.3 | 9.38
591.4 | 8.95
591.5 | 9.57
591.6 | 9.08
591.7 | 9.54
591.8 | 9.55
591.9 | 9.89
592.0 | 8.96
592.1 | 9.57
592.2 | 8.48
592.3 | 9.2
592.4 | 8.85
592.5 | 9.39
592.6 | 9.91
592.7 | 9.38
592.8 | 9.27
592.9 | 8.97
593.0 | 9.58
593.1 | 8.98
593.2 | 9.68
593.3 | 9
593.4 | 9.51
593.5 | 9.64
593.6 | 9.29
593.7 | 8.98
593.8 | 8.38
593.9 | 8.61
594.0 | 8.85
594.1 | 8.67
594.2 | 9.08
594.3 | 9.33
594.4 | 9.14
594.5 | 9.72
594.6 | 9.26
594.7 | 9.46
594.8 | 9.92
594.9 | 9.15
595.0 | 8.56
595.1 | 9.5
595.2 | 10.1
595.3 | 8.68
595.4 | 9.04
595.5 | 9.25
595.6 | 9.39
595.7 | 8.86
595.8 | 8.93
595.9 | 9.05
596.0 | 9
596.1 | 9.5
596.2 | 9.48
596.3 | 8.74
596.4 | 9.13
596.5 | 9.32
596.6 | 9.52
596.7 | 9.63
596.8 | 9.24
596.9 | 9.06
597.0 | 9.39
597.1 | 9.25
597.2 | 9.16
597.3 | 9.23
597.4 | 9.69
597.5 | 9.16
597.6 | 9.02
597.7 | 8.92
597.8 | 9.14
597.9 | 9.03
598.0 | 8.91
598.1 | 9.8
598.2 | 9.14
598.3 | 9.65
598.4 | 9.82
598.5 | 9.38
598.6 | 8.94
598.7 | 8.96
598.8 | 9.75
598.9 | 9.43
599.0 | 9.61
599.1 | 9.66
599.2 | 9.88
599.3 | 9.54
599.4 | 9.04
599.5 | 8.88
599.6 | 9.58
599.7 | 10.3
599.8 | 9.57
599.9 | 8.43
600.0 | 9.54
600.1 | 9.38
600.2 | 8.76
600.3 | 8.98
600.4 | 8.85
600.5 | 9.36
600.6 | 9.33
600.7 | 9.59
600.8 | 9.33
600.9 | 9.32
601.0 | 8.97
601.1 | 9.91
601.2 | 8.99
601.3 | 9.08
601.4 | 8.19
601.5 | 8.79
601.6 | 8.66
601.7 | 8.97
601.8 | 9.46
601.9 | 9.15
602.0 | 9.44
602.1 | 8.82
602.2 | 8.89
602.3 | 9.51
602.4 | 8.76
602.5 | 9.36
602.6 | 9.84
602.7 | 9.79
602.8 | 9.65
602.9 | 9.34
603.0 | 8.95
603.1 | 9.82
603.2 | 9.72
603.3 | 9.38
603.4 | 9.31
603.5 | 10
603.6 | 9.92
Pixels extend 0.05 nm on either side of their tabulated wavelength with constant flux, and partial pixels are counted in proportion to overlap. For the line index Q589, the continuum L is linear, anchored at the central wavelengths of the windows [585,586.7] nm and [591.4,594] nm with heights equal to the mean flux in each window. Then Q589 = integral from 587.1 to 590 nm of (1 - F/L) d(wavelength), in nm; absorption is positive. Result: 0.35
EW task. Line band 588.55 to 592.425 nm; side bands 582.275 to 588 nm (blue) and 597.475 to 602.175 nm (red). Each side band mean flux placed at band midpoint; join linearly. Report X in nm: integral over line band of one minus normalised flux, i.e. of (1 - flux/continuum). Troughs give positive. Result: 0.36 nm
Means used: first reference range 9.51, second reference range 9.24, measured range 8.52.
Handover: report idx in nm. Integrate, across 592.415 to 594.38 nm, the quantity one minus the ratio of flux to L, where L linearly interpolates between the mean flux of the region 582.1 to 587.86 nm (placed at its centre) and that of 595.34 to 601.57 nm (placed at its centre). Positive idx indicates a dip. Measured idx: 0.037 nm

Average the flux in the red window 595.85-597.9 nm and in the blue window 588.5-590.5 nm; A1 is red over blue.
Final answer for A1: 1.17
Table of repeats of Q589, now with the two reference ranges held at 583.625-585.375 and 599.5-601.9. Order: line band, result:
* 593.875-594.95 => 0.008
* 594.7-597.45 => 0.000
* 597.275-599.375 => -0.033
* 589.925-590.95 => 0.045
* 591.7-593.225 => 0.000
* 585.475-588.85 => 0.060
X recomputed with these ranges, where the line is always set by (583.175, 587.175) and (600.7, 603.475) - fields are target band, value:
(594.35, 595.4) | 0.00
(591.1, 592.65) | 0.02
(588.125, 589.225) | 0.16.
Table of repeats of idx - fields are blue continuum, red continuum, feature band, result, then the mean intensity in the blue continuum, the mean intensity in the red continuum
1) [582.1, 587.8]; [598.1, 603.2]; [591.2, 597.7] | 0.107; 9.53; 9.3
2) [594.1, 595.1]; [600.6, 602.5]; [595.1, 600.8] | -0.057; 9.27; 9.11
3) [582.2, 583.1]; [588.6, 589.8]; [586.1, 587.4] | -0.220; 9.73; 7.43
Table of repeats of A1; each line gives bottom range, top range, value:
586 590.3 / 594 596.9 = 1.06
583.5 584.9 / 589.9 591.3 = 0.94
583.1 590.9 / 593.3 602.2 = 1.02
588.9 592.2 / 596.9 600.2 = 1.09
